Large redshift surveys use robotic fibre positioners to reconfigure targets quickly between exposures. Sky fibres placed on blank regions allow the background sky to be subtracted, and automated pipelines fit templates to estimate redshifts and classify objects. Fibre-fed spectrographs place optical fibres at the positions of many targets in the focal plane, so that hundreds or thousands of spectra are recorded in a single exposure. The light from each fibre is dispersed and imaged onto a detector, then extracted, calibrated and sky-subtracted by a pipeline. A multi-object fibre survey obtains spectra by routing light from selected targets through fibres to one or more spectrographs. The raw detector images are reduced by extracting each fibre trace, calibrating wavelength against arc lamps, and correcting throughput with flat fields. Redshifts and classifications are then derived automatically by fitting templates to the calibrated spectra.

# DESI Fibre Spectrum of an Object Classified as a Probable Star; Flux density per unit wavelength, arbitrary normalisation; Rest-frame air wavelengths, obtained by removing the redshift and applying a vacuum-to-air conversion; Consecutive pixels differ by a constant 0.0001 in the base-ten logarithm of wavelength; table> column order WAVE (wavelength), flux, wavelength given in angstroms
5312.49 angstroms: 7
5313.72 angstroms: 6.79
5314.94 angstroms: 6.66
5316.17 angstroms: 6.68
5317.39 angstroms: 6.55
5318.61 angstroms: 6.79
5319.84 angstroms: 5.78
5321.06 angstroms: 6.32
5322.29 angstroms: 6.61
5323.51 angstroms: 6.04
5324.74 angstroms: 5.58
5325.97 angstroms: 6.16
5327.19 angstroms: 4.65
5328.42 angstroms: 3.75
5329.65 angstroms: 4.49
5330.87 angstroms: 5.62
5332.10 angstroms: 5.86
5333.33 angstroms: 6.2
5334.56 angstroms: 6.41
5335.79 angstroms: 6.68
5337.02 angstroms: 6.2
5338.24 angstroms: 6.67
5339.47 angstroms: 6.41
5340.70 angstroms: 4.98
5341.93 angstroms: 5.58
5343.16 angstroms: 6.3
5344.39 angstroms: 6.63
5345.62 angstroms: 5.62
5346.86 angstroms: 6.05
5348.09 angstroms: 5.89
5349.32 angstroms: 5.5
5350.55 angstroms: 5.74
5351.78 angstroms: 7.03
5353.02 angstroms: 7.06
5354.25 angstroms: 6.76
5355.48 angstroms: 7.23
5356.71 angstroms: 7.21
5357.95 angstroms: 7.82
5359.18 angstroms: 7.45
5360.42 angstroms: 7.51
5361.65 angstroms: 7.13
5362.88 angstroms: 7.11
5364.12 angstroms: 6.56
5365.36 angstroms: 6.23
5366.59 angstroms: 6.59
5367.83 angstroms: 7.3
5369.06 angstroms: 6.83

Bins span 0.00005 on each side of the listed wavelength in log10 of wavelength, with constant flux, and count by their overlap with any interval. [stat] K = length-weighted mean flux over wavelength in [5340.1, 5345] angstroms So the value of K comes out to 5.88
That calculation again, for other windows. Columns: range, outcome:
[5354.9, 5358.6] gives 7.42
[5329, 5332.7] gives 5.31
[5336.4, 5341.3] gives 6.08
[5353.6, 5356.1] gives 7.02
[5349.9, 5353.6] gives 6.59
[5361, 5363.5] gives 7.14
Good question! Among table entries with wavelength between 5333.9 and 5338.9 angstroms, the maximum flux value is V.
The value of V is 6.68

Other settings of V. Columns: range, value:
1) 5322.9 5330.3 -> 6.16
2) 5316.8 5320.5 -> 6.79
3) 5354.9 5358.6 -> 7.82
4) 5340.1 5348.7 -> 6.63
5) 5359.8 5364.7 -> 7.51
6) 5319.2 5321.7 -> 6.32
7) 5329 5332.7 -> 5.86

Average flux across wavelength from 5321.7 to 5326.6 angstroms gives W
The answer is 6.09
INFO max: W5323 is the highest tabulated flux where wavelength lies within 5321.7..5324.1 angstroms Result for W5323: 6.61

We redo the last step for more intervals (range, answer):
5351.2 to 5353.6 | 7.06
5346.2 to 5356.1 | 7.23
